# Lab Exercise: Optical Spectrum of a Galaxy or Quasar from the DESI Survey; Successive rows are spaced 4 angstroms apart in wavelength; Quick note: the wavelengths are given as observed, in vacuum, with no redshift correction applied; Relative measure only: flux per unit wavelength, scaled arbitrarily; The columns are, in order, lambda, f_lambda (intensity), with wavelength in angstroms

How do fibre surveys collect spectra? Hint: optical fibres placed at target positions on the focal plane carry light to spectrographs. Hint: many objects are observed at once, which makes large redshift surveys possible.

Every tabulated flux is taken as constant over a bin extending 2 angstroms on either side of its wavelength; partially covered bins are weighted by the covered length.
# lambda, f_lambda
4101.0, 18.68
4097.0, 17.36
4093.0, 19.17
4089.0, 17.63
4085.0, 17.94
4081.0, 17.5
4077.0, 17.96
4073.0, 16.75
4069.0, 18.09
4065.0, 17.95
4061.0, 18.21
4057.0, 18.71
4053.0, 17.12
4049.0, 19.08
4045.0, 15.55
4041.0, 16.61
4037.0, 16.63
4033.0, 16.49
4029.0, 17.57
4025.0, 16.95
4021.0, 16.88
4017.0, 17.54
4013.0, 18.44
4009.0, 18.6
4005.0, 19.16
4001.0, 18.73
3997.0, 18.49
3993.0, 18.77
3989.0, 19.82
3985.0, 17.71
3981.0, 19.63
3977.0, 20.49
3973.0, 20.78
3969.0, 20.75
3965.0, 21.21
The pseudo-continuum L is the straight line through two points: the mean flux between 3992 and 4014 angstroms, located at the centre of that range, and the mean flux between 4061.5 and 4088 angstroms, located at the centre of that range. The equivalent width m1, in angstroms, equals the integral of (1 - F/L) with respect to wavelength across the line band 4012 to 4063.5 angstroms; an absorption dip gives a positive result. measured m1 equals 2.5 angstroms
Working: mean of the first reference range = 18.7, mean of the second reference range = 17.7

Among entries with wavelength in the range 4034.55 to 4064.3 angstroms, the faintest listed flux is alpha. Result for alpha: 15.55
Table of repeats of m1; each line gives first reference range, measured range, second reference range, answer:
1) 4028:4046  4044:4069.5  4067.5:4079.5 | -1.1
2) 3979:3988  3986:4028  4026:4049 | -0.9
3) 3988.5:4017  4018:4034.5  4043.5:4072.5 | 1.2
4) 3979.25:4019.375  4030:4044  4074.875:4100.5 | 1.4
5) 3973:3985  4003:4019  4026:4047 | -0.4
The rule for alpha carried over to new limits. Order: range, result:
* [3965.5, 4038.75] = 16.49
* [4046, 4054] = 17.12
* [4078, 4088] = 17.5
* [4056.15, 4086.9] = 16.75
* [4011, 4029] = 16.88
